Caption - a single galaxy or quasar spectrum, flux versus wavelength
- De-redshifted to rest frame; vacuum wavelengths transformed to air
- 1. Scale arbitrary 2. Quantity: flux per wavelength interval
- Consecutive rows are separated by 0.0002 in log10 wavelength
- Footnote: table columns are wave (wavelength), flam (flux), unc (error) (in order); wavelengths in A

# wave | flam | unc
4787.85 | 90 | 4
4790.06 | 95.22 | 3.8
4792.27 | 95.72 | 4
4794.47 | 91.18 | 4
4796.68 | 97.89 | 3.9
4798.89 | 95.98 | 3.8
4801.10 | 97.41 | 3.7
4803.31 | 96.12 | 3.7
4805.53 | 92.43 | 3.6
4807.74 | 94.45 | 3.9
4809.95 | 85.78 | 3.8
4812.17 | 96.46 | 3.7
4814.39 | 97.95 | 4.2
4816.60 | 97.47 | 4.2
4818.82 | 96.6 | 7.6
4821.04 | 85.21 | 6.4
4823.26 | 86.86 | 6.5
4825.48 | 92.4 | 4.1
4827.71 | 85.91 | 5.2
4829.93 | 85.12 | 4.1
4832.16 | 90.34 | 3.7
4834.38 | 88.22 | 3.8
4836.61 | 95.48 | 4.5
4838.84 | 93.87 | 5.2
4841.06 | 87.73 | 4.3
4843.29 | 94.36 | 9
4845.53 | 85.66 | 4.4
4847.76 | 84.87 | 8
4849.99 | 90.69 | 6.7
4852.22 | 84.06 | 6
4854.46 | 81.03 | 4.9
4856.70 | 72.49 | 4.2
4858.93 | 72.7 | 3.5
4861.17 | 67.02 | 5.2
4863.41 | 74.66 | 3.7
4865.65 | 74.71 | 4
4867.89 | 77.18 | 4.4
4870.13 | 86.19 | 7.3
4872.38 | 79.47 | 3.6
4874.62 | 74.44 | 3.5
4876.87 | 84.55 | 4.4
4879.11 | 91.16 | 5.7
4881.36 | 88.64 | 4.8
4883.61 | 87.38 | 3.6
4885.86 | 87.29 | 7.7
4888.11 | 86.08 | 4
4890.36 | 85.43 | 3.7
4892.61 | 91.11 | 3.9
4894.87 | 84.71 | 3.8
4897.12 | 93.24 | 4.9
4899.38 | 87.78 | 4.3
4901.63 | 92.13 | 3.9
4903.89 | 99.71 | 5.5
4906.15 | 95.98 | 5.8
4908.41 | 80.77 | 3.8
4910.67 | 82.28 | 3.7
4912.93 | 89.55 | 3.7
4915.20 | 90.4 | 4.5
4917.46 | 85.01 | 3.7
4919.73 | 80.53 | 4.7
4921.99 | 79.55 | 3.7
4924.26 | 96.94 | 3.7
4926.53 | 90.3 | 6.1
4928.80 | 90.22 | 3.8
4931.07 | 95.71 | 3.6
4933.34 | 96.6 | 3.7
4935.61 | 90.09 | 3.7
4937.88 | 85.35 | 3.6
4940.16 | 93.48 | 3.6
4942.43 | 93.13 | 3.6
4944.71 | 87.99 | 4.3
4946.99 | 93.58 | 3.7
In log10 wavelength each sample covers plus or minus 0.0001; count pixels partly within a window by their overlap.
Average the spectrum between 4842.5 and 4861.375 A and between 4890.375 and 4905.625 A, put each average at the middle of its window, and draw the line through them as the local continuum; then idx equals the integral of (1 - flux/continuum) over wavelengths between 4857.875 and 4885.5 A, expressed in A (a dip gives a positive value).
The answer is 1.89 A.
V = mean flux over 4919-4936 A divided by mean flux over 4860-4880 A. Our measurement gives 1.15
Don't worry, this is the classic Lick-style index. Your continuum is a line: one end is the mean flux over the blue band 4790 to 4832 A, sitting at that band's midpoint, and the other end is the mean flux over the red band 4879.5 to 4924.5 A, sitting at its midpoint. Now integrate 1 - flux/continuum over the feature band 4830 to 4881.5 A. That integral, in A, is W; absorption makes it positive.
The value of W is 4.06 A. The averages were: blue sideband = 92.8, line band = 83.4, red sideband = 88.1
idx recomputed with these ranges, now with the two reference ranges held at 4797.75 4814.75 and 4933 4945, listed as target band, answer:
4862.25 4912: 3.56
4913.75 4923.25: 0.76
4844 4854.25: 0.78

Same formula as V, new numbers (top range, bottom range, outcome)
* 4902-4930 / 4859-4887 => 1.10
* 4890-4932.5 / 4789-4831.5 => 0.96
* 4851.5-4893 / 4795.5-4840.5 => 0.88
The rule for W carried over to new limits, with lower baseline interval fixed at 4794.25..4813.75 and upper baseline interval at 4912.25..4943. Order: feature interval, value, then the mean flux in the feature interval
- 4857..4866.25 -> 2.01 A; 72.2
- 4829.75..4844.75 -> 0.35 A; 90.9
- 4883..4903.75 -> 0.48 A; 88.9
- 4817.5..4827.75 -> 0.41 A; 89.9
